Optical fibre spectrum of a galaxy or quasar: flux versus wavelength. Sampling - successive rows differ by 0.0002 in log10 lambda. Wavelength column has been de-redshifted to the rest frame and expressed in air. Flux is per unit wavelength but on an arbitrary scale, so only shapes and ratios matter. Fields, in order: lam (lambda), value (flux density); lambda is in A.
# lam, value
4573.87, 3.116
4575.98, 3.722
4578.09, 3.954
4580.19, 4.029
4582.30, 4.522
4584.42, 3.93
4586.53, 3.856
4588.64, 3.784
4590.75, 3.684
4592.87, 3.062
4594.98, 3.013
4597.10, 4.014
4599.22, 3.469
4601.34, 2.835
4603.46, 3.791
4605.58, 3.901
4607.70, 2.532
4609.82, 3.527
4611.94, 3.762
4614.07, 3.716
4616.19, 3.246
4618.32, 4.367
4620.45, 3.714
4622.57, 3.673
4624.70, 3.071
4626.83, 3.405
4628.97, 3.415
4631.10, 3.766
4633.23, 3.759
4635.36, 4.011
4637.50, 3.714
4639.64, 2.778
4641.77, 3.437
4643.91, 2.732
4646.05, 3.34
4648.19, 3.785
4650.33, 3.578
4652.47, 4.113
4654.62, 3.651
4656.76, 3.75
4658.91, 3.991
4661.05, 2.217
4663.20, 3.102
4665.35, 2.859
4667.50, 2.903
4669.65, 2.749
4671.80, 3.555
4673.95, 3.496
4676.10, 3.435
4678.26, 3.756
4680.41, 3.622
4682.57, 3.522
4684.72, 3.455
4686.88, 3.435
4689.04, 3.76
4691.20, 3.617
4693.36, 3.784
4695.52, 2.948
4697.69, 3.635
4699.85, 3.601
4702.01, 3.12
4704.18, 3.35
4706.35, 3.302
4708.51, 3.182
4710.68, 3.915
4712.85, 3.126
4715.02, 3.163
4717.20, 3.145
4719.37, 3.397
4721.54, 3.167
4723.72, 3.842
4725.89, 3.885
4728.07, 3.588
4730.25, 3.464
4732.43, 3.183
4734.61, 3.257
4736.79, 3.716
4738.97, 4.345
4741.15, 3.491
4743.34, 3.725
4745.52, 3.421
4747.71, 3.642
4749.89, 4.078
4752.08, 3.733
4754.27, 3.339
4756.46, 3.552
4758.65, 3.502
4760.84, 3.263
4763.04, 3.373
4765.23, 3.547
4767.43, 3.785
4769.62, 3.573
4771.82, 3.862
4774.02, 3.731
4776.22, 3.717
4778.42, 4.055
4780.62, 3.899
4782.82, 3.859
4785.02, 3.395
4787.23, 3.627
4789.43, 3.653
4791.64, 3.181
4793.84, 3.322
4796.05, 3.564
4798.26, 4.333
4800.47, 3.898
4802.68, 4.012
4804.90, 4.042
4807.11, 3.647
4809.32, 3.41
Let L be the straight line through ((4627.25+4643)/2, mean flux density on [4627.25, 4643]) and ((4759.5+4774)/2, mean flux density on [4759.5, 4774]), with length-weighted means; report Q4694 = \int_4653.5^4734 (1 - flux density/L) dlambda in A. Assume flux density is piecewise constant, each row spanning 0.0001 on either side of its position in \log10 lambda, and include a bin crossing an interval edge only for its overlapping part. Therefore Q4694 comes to 3.6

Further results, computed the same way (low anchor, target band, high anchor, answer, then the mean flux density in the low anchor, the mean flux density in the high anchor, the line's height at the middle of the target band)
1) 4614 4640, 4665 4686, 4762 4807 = 1.7 A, 3.6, 3.72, 3.64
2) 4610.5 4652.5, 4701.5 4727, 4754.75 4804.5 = 1.6 A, 3.56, 3.67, 3.62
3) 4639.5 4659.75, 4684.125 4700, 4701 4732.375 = -0.4 A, 3.54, 3.4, 3.45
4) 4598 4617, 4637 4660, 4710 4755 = -0.4 A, 3.43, 3.55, 3.47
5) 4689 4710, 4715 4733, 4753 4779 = 0.2 A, 3.42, 3.6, 3.49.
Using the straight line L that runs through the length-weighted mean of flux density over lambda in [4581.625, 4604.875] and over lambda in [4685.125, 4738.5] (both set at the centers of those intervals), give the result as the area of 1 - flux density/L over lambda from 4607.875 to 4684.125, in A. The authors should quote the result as 1.8 A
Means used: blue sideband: 3.62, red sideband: 3.45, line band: 3.46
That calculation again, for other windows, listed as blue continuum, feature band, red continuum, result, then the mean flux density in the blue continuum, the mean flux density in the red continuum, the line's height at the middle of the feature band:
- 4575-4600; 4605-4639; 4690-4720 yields 0.56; 3.76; 3.38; 3.65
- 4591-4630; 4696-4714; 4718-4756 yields 0.92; 3.48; 3.6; 3.57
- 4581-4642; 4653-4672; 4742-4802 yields 2.09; 3.58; 3.66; 3.6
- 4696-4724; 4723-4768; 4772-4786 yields -0.34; 3.36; 3.79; 3.58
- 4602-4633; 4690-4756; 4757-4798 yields 1.71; 3.56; 3.62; 3.6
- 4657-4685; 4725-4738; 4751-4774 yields -0.18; 3.29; 3.56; 3.47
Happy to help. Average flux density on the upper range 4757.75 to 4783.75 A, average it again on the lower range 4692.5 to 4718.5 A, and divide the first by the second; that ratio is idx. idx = 1.1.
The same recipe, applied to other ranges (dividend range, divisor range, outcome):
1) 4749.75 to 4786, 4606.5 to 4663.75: 1.05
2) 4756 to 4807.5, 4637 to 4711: 1.08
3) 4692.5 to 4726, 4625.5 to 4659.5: 0.95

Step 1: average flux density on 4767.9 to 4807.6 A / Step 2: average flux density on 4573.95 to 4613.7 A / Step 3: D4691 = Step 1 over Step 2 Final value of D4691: 1.03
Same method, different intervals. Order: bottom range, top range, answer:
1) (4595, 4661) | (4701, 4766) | 0.99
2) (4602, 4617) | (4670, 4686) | 1.01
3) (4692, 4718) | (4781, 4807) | 1.11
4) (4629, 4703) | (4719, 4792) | 1.05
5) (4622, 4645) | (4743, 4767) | 1.04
